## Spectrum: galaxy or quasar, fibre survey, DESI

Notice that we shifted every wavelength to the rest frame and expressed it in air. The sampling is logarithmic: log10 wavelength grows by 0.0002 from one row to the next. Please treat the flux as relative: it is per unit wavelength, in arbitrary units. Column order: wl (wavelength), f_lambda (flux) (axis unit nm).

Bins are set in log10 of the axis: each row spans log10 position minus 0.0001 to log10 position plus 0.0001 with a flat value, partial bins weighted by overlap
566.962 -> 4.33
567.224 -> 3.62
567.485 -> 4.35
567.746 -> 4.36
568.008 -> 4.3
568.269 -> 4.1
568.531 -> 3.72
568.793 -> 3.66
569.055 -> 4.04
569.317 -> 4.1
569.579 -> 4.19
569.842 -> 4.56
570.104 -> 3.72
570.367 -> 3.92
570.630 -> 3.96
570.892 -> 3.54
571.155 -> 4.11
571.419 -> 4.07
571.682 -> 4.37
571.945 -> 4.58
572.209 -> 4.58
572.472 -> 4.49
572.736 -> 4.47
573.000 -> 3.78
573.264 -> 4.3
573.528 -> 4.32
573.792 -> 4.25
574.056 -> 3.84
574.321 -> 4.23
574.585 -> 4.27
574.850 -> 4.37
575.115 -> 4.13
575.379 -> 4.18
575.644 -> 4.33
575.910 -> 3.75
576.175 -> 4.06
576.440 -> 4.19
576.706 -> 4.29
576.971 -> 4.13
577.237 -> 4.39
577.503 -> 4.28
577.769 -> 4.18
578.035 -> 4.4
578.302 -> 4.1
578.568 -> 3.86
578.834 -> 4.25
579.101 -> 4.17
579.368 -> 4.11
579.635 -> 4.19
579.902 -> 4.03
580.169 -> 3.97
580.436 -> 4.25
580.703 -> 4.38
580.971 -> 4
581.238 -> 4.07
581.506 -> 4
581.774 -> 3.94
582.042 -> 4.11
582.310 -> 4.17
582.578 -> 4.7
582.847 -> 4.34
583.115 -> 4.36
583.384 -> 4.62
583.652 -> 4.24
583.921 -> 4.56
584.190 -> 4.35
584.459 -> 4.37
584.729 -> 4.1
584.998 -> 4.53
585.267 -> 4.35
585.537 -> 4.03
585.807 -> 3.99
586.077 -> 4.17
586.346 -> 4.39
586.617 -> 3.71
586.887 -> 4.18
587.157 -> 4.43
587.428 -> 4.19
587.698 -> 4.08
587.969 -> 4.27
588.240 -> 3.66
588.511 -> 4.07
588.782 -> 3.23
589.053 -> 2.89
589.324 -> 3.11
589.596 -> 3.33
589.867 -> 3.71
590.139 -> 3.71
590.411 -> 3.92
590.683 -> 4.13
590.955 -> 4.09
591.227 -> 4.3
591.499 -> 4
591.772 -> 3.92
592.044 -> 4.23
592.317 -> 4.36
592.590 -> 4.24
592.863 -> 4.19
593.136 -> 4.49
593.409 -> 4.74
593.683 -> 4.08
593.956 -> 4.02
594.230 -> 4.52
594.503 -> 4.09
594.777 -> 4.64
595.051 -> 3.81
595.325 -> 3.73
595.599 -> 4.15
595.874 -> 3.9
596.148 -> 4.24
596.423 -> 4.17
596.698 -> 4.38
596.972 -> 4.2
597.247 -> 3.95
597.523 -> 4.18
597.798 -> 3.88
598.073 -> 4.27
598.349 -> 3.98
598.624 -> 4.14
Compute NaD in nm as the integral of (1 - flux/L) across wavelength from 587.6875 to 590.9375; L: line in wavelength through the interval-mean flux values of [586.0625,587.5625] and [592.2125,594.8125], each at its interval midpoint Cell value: 0.43 nm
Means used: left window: 4.18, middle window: 3.68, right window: 4.32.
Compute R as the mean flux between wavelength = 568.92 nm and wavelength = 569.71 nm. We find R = 4.11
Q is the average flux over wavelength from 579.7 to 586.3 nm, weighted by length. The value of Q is 4.24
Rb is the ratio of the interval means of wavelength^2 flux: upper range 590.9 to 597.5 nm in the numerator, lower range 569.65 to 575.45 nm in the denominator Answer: 1.1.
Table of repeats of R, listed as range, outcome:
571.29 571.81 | 4.22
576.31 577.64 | 4.26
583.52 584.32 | 4.38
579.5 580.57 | 4.11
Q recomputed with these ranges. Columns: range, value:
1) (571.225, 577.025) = 4.23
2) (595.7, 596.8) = 4.16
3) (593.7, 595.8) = 4.13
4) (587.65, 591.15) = 3.71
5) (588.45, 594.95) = 4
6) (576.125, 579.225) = 4.2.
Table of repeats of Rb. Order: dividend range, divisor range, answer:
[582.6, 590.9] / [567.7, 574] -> 1.03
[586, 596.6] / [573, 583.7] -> 1.01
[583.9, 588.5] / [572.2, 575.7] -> 1.03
